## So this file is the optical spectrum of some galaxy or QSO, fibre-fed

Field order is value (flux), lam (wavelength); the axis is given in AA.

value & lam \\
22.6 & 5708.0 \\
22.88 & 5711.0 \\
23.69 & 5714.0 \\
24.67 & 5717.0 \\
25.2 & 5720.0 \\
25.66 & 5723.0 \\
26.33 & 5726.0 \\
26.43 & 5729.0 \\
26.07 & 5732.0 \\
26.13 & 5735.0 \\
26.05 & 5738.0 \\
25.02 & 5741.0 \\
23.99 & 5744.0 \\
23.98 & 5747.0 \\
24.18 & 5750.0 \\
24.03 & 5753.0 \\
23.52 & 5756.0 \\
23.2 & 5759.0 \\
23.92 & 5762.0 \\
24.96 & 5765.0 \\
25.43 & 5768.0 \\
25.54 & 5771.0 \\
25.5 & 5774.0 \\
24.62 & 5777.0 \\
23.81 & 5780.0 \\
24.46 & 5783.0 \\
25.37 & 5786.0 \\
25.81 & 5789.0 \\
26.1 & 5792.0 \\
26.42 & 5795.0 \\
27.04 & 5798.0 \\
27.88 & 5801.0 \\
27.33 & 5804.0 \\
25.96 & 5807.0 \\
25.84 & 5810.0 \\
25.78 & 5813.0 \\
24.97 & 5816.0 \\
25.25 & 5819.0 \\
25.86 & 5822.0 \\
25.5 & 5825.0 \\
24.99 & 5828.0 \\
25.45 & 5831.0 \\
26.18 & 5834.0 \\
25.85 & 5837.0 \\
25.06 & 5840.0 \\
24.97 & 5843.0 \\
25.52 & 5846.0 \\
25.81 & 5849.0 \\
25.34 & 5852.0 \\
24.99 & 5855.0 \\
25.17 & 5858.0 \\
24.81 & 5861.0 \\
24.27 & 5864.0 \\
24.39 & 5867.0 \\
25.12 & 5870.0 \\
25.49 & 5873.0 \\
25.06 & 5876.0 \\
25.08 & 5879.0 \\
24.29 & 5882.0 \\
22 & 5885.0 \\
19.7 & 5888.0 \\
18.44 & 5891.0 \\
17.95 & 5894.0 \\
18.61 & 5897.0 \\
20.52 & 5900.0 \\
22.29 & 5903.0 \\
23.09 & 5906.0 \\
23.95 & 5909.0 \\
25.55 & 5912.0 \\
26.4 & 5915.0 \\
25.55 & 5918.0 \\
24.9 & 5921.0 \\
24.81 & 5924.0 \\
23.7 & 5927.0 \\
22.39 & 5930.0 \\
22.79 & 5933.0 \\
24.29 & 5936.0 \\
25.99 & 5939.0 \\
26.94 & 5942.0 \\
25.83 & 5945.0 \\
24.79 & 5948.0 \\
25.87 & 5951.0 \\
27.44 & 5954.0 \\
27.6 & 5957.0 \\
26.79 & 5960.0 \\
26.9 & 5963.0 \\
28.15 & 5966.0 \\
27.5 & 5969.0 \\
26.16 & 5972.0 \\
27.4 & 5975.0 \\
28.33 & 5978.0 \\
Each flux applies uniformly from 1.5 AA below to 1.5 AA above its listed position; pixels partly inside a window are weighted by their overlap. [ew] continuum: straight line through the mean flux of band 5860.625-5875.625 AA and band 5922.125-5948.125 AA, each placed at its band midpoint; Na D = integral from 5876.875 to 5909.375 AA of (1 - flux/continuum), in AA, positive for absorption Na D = 4.4 AA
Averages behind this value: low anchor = 24.8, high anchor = 24.6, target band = 21.4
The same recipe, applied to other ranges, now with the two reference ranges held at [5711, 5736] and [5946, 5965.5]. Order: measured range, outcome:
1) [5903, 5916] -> 1.0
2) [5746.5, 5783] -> 1.7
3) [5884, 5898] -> 3.7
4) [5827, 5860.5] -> 0.8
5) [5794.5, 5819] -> -0.5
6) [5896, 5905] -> 1.9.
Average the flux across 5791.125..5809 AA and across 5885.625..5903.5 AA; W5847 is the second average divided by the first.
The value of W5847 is 0.73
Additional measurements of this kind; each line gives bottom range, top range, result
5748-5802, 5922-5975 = 1.03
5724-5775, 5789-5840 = 1.04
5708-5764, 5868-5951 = 0.96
